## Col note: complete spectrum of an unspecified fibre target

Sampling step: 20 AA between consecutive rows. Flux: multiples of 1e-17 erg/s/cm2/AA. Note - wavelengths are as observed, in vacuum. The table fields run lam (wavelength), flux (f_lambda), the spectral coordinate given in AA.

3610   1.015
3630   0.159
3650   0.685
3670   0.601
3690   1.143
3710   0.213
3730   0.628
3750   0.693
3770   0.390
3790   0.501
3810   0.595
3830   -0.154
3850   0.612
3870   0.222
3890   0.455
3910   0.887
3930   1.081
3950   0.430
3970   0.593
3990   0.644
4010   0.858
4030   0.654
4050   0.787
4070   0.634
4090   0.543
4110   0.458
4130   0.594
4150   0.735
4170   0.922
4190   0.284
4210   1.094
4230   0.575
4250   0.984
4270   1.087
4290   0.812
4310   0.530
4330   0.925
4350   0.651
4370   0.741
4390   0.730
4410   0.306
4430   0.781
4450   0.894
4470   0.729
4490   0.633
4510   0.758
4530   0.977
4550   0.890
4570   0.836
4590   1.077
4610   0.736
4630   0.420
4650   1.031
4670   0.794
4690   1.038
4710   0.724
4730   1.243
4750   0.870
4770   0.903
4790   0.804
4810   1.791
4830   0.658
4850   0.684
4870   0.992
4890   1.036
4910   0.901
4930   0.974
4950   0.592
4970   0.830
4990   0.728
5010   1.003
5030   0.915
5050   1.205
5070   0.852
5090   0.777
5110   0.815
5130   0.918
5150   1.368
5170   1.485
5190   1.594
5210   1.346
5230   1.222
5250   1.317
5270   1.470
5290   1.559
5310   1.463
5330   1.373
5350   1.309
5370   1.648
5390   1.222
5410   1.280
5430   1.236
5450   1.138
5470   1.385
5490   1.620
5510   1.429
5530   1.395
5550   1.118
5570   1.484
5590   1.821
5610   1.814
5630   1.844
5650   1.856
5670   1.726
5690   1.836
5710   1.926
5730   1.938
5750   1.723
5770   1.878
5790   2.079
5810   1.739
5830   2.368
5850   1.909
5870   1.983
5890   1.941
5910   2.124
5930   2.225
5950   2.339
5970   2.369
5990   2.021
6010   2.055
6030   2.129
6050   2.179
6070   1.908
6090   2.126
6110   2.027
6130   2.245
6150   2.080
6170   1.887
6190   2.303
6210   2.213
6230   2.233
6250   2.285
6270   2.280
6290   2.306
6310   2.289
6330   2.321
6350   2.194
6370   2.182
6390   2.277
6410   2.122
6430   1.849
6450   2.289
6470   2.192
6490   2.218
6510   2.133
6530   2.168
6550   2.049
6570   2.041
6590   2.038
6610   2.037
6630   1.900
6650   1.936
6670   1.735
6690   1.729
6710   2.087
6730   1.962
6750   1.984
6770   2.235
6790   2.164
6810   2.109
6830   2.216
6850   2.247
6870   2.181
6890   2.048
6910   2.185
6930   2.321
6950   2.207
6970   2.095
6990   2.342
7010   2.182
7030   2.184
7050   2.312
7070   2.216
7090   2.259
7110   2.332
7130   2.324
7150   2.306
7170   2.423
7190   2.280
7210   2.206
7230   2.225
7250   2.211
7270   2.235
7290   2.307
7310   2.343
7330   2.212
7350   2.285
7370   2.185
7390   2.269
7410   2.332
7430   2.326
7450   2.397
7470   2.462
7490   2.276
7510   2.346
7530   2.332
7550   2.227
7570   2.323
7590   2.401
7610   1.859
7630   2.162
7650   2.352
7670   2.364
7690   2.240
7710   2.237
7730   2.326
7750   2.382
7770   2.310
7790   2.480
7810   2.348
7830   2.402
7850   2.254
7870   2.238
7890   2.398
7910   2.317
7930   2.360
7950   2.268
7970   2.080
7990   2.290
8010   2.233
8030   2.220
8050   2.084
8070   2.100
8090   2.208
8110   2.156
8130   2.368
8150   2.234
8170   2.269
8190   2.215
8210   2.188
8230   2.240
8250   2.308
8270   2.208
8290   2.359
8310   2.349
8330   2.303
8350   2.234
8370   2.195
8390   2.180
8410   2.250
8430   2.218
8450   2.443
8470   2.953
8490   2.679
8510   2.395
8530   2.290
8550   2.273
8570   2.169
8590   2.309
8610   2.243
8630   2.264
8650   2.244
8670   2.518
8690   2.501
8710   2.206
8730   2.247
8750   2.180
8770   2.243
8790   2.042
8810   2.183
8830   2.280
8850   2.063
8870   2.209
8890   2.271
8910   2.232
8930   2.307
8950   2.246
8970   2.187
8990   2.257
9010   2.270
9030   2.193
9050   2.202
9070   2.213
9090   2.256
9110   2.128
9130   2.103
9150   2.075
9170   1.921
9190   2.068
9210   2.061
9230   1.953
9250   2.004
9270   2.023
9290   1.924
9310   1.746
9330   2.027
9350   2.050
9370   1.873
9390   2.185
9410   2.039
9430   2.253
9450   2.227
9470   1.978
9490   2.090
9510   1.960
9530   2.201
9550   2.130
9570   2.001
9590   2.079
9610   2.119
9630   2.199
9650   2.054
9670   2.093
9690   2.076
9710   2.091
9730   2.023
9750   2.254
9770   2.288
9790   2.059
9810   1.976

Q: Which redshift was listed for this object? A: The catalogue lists 0.291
